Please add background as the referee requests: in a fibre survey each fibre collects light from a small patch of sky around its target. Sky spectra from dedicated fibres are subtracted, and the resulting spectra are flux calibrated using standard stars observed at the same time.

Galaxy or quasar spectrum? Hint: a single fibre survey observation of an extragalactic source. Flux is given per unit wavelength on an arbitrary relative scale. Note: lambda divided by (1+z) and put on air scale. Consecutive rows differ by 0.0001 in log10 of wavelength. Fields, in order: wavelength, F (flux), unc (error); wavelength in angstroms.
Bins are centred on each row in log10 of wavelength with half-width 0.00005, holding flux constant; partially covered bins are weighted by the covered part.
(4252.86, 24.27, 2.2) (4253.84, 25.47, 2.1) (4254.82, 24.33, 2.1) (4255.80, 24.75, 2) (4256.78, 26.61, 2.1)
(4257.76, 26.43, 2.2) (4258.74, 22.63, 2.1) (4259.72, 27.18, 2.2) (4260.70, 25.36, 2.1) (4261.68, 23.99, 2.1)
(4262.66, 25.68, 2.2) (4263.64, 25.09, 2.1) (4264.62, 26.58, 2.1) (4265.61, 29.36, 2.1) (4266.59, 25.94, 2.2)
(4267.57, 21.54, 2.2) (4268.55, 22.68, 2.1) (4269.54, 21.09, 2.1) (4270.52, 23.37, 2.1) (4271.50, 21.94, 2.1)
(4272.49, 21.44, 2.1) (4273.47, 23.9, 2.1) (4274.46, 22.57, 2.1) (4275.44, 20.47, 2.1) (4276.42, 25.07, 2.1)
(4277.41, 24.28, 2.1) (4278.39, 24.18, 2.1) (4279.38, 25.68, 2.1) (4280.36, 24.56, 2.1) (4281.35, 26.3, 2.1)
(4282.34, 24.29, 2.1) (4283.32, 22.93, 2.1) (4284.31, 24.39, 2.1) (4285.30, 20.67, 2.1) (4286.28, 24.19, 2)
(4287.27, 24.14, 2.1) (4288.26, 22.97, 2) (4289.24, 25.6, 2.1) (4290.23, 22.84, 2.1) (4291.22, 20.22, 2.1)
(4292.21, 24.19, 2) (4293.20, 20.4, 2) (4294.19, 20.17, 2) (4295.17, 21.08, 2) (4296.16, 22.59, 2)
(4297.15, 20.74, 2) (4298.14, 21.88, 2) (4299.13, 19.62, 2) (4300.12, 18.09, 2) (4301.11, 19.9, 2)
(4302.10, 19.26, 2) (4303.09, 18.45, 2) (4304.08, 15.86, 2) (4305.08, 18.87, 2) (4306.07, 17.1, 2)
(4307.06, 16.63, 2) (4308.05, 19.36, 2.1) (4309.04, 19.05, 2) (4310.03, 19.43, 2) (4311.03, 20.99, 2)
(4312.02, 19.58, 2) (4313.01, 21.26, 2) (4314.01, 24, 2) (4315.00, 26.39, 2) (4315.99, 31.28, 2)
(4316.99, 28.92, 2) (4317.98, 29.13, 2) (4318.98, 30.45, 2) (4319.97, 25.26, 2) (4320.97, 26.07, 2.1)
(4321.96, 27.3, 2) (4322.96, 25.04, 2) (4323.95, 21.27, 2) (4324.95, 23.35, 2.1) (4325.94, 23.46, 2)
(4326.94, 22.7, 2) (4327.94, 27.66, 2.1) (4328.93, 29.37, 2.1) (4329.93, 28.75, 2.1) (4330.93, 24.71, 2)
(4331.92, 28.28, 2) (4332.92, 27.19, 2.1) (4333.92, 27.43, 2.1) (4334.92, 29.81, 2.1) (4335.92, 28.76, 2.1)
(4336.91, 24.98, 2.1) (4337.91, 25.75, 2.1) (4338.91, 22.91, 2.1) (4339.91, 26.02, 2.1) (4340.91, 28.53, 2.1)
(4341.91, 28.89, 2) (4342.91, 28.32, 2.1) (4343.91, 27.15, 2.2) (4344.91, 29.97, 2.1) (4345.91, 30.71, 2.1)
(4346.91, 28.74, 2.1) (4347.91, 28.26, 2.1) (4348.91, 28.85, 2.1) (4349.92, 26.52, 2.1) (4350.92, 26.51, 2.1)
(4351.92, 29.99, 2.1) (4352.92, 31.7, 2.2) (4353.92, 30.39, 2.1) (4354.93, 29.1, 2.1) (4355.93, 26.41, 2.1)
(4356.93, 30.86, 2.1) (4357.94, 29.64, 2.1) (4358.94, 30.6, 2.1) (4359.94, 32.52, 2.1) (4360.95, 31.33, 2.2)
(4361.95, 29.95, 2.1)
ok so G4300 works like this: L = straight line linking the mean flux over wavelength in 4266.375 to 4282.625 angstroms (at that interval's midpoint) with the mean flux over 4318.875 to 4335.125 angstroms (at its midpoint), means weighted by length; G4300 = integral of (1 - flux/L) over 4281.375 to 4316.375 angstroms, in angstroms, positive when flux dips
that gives 4.6 angstroms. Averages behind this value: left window 23.4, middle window 21.4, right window 26.2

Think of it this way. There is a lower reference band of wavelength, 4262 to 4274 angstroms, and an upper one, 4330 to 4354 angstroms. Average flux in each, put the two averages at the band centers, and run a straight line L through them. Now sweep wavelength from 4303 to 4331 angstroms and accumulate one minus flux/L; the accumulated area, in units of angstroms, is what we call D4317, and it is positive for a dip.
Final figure 3.2 angstroms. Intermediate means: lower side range 24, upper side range 27.9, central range 23.6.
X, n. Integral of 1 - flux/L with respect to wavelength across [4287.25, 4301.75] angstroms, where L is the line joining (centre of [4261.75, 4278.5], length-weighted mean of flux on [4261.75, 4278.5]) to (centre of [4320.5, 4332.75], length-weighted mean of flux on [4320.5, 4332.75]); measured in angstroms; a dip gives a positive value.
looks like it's 1.8 angstroms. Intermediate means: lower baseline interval 23.8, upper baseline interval 25.7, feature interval 21.5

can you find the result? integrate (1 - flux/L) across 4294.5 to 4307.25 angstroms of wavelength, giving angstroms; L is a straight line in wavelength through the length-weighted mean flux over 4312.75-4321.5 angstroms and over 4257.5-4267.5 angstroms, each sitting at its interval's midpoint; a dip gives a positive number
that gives 3.5 angstroms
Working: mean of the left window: 25.6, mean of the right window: 27.1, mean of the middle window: 19.3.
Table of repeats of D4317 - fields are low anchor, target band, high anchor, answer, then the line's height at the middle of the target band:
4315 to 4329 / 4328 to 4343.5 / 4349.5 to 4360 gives 0.2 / 27.7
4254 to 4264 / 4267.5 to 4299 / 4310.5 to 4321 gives 3.2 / 25.4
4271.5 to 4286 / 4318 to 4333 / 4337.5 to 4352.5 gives 0.3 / 26.6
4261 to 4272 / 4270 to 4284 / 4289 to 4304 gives -0.4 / 23.1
